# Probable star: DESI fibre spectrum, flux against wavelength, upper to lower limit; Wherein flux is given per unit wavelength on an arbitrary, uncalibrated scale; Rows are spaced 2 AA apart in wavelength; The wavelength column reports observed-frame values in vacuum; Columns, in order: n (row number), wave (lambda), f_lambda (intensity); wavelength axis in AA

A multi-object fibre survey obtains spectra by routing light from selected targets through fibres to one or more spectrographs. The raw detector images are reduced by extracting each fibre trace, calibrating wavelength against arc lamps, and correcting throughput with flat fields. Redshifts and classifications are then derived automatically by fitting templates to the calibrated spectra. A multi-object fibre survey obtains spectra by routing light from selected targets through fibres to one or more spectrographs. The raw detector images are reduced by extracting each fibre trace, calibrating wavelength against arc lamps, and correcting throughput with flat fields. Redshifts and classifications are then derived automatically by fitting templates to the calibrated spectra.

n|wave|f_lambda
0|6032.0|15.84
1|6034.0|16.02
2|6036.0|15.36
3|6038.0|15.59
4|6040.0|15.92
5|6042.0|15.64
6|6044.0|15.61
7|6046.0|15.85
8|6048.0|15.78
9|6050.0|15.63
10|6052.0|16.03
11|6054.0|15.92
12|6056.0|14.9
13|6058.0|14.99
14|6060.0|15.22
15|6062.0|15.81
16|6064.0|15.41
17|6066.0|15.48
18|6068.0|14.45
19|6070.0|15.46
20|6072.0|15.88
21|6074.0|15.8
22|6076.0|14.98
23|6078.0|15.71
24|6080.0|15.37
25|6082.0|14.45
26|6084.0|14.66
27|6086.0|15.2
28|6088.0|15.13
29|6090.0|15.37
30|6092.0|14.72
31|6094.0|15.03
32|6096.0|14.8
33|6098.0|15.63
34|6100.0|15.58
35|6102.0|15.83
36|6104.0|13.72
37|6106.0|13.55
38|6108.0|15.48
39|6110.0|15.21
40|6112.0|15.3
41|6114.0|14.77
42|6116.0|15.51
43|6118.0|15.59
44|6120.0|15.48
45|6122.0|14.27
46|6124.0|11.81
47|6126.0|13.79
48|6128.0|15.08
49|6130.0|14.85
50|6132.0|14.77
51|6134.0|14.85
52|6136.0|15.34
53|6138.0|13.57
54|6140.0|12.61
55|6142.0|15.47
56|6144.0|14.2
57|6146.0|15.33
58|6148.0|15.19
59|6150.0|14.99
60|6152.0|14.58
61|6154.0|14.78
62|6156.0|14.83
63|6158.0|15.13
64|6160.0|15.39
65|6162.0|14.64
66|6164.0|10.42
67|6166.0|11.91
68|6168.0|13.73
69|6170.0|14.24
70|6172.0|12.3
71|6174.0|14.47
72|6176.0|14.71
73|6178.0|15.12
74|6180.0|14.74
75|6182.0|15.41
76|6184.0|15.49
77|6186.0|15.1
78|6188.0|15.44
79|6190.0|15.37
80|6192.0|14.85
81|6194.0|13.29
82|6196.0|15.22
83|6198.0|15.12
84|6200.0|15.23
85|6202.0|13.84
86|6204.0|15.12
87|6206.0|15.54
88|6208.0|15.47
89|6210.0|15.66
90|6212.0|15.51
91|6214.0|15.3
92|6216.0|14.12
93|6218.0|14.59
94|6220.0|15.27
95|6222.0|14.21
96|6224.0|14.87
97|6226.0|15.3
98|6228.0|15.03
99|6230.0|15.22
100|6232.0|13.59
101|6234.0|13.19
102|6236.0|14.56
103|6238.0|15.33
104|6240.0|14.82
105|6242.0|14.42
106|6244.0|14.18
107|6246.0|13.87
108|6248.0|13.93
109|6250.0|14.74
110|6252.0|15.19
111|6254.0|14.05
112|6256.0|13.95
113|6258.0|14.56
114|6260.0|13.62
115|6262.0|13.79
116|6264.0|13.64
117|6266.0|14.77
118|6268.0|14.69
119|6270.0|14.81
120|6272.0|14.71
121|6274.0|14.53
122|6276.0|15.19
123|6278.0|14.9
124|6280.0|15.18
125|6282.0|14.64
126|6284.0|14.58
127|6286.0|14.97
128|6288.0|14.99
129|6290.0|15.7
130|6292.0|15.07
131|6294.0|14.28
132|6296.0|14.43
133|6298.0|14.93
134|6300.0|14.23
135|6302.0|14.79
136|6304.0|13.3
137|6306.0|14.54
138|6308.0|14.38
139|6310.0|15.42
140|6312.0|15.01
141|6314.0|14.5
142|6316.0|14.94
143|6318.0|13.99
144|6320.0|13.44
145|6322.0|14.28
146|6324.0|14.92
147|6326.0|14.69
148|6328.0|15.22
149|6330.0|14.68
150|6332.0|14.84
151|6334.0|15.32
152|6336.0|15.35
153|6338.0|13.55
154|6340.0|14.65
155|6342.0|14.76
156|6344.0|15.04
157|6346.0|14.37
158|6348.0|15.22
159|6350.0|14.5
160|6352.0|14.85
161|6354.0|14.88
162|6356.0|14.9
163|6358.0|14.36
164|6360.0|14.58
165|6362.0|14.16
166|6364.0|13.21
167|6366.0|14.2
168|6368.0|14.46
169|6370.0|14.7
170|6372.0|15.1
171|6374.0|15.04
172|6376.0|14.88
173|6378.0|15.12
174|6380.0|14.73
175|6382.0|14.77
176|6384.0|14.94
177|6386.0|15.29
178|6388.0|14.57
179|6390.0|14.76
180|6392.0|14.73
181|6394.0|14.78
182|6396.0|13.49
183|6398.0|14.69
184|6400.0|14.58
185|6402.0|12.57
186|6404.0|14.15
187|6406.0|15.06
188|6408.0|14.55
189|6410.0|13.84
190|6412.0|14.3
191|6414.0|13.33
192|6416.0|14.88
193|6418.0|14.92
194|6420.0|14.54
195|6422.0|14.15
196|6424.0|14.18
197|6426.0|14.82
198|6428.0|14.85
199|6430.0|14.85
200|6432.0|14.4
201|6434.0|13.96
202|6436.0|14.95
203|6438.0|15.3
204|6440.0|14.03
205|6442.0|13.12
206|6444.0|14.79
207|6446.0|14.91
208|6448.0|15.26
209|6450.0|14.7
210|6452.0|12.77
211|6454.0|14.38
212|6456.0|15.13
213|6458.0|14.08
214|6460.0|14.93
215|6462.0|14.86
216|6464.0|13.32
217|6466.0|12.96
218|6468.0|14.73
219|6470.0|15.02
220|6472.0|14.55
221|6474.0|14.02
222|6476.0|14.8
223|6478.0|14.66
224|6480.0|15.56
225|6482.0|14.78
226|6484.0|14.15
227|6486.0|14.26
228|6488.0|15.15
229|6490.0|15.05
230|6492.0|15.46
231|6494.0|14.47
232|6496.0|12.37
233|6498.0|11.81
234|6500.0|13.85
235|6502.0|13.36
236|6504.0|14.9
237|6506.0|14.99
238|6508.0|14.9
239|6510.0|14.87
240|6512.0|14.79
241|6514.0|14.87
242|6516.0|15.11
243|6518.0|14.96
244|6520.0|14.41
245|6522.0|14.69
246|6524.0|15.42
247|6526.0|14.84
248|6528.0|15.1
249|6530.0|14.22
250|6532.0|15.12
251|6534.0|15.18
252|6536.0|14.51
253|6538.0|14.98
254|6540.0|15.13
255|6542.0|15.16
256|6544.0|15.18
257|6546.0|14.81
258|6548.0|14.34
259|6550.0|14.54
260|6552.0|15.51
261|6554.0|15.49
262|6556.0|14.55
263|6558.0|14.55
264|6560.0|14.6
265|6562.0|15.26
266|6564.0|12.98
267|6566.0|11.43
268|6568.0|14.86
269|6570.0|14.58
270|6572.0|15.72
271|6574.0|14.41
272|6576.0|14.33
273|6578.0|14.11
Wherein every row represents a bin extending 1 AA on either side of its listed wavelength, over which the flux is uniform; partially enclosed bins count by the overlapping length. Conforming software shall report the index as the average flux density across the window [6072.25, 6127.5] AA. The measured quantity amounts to 14.9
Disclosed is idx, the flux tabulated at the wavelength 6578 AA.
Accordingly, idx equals 14.11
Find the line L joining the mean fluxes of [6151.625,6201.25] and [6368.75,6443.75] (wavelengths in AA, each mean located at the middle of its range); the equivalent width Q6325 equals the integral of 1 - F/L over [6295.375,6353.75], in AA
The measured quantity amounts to -0.55 AA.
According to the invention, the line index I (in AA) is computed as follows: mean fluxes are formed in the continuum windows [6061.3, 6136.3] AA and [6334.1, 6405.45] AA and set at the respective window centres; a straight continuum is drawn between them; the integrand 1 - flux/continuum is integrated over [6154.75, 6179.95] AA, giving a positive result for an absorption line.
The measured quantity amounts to 1.6 AA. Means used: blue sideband 15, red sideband 14.6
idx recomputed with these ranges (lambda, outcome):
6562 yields 15.26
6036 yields 15.36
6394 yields 14.78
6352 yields 14.85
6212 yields 15.51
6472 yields 14.55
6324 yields 14.92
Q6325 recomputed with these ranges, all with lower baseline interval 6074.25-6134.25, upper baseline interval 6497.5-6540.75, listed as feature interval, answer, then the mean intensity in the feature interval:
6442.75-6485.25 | 0.6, 14.5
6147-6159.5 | -0.1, 14.9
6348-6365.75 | 0.4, 14.5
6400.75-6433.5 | 0.9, 14.3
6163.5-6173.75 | 1.4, 12.8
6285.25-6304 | 0.1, 14.7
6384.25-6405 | 0.5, 14.4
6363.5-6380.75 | 0.1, 14.6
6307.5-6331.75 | 0.2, 14.6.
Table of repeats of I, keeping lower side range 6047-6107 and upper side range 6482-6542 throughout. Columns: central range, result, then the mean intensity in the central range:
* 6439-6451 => 0.2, 14.5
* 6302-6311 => 0.3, 14.5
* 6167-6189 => 0.7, 14.6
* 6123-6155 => 1.4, 14.5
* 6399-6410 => 0.4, 14.2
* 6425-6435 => 0.1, 14.6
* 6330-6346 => 0.1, 14.8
